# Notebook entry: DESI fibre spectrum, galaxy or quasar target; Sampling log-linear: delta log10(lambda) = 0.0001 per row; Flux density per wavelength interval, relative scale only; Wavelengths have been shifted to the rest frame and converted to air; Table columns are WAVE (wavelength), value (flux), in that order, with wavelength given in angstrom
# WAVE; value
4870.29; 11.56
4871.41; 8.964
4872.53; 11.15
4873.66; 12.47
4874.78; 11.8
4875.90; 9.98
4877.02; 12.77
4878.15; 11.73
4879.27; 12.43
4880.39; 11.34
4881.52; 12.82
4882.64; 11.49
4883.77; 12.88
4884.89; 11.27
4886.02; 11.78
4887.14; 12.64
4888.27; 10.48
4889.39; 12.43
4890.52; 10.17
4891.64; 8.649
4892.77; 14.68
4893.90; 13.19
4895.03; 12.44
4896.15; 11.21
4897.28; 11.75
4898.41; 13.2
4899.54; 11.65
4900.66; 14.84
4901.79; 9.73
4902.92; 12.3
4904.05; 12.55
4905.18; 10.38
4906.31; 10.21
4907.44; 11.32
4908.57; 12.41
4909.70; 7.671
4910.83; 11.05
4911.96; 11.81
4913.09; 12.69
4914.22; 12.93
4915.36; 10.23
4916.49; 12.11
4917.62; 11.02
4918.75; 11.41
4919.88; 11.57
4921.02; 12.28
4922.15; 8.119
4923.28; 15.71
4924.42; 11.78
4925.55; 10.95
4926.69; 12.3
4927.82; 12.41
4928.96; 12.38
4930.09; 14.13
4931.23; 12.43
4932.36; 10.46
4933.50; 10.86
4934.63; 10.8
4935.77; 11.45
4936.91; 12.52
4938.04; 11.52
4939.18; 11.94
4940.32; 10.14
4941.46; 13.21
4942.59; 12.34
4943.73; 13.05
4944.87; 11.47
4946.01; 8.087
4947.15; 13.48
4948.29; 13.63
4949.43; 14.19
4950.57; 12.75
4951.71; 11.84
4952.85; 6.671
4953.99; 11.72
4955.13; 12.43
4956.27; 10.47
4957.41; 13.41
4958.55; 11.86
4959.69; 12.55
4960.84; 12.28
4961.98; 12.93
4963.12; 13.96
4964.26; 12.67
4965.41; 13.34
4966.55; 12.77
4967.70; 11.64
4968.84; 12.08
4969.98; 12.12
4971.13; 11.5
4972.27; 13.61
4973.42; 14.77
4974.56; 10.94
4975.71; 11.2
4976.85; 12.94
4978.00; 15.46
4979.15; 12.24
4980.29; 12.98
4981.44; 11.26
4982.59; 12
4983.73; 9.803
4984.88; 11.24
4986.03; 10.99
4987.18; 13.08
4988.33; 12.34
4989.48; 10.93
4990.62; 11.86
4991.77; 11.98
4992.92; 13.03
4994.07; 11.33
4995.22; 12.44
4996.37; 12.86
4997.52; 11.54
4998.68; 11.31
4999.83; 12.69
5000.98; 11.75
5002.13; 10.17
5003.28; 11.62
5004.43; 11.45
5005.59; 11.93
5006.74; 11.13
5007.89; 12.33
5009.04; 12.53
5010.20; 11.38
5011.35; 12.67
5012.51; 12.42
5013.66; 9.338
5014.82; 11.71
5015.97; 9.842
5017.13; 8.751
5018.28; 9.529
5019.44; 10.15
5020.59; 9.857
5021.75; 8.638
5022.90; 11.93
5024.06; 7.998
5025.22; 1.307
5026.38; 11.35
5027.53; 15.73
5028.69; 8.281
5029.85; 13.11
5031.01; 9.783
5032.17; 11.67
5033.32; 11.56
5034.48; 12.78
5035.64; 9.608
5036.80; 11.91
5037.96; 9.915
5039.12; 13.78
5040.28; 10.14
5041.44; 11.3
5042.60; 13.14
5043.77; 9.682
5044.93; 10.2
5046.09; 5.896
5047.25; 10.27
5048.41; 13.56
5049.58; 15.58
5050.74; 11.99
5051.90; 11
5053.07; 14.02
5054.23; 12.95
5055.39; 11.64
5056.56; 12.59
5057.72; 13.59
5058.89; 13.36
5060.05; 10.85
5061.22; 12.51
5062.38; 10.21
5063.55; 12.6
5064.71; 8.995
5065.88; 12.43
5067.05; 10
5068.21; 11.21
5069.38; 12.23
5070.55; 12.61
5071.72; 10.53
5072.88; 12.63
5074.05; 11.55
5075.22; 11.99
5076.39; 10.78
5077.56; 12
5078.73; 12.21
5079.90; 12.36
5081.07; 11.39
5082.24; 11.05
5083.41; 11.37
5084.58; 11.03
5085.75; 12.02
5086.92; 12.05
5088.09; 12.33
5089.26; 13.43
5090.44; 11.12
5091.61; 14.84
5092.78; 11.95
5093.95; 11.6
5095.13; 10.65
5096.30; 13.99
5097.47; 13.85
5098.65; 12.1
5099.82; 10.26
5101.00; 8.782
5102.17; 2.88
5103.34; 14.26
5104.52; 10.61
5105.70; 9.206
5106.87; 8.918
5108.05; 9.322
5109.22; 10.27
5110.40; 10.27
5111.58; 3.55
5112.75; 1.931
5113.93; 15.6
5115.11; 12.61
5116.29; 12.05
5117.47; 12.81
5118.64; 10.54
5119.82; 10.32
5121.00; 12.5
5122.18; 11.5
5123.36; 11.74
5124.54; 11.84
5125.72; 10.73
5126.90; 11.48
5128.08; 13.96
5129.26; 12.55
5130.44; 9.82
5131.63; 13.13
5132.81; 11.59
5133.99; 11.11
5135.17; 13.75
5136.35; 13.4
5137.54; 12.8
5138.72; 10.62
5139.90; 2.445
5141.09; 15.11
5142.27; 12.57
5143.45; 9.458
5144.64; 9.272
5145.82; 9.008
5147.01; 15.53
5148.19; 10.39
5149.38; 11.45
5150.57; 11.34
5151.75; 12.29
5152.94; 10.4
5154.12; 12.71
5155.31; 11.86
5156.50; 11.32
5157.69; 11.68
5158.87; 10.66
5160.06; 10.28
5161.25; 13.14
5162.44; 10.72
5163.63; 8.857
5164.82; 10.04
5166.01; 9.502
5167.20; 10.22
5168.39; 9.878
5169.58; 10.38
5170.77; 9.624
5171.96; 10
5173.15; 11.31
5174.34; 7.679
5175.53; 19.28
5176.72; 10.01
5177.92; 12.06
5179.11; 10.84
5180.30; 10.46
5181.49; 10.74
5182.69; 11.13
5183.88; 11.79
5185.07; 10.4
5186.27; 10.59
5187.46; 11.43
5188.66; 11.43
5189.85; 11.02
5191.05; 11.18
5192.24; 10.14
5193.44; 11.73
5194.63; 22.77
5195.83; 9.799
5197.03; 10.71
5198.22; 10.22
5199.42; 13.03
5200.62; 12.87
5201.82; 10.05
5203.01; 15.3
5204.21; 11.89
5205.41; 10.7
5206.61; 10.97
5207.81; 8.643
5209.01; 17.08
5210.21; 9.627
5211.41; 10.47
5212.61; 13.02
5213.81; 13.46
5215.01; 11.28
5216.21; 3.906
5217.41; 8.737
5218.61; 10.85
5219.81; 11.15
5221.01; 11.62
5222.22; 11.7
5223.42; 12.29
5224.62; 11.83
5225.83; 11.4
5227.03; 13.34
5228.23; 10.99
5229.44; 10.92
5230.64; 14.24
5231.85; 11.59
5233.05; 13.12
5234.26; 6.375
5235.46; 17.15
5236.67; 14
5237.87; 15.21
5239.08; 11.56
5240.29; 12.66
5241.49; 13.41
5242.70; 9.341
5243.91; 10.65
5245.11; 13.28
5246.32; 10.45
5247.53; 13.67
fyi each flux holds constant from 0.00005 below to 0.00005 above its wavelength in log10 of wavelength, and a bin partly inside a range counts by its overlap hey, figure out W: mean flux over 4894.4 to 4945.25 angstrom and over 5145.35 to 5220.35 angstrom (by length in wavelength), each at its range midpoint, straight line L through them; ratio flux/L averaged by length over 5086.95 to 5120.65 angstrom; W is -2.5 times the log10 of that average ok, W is 0.07 mag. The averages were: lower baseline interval 11.8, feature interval 10.7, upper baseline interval 11.3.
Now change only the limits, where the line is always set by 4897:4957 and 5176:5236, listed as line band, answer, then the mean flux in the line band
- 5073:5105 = 0.00 mag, 11.6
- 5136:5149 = 0.07 mag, 10.9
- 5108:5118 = 0.18 mag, 9.83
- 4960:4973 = -0.09 mag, 12.6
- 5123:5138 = -0.05 mag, 12.1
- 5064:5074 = 0.03 mag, 11.4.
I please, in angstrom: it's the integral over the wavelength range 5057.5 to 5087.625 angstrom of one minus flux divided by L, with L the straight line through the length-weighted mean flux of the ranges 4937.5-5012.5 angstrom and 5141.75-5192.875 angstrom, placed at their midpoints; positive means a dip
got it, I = -0.3 angstrom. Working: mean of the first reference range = 12.1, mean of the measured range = 11.7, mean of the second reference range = 11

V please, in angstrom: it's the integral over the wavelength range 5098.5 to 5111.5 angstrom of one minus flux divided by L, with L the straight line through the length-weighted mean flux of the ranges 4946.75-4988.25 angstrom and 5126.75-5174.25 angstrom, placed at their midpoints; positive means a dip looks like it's 2.3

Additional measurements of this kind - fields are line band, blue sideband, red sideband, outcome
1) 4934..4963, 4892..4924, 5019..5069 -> -0.8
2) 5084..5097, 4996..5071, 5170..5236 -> -1.1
